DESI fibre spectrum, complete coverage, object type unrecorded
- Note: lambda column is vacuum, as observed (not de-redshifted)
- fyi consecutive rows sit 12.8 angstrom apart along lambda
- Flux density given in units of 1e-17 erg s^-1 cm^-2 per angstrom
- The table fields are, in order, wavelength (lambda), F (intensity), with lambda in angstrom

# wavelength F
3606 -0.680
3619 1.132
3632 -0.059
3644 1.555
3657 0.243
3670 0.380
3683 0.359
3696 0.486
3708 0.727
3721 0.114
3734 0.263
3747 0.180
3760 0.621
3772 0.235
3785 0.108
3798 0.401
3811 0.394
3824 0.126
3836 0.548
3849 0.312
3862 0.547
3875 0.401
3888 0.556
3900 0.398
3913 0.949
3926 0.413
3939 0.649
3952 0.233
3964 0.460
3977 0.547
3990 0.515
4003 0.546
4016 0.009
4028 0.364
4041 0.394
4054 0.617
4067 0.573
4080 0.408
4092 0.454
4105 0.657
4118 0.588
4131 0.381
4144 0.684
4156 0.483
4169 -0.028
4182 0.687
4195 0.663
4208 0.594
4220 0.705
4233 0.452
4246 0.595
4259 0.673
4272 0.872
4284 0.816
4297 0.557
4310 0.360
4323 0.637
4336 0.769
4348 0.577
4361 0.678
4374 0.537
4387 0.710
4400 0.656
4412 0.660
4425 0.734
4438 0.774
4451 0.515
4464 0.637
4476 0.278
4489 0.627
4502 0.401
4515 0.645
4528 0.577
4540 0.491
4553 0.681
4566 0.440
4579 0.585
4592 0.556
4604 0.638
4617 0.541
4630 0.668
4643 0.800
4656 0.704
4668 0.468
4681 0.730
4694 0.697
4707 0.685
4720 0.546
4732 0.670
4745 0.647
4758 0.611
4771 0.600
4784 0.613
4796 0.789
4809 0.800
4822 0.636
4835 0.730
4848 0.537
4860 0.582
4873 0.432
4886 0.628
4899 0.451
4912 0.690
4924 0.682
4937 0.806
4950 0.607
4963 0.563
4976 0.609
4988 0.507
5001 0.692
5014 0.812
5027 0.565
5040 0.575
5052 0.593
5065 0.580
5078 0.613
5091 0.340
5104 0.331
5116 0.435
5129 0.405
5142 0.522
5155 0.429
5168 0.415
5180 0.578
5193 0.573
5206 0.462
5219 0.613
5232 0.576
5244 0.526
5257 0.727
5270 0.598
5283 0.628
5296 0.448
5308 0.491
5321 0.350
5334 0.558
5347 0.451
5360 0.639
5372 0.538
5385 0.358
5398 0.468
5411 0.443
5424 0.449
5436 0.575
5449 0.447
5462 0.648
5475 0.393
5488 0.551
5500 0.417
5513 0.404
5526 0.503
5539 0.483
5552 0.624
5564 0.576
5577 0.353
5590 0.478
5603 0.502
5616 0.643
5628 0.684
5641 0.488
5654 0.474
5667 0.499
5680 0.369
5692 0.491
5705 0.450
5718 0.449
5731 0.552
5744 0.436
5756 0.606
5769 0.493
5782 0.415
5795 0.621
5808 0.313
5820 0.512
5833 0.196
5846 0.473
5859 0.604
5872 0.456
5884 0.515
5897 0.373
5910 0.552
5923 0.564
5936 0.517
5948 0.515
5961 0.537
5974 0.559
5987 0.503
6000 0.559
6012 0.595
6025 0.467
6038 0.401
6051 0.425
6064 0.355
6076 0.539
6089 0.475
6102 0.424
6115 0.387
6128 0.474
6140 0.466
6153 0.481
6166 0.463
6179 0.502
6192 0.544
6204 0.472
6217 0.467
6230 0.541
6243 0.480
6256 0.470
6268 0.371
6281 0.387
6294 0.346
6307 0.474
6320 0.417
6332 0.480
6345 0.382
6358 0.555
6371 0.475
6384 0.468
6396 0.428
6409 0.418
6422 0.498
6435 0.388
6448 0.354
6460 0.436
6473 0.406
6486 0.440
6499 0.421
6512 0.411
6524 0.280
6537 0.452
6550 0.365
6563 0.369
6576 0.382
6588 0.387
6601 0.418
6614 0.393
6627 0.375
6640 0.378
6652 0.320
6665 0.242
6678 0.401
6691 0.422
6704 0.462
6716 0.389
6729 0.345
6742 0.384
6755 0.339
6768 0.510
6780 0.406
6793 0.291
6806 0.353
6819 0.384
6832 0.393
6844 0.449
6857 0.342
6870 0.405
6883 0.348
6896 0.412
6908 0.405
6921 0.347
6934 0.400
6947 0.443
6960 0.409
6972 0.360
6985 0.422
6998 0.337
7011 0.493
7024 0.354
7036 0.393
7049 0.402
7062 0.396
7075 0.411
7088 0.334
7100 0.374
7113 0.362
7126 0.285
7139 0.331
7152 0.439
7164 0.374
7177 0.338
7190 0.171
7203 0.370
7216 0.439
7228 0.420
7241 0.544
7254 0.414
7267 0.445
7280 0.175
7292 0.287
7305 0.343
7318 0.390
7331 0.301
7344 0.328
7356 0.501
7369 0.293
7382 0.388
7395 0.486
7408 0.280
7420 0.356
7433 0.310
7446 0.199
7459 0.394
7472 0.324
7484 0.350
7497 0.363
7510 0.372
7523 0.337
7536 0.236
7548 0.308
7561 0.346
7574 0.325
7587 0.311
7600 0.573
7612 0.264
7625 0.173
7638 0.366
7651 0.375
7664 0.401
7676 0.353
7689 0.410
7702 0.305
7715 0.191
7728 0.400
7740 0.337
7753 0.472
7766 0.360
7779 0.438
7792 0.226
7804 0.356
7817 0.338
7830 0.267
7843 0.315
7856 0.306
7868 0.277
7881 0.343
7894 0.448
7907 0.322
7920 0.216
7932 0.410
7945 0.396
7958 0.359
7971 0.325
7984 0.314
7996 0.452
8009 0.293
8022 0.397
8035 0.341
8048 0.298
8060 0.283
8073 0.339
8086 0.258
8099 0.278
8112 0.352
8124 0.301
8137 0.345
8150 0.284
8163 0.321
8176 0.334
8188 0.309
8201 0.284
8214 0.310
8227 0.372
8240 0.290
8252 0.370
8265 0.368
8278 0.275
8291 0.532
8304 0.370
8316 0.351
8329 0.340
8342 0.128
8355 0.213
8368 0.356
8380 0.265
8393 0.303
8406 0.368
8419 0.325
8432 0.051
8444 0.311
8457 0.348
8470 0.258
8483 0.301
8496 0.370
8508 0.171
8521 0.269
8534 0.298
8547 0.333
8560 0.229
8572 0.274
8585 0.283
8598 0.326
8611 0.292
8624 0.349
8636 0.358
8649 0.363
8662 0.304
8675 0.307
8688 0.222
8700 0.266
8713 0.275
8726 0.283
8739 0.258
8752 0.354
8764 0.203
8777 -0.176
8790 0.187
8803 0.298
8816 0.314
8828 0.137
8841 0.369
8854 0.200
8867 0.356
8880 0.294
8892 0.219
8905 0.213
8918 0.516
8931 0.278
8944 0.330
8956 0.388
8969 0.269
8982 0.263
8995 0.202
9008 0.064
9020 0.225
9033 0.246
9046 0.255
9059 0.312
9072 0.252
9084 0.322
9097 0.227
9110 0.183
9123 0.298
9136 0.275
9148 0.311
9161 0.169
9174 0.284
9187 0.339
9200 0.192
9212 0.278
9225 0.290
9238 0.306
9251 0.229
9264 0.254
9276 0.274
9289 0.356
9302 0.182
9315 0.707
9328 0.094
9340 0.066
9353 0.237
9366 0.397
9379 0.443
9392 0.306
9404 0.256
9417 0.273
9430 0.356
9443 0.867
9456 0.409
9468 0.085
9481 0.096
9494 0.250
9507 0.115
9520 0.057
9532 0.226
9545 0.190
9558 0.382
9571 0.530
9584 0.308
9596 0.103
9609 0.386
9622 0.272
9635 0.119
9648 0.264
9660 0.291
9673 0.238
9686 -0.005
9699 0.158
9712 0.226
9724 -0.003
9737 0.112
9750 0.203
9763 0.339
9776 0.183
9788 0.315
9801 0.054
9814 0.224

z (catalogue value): 0.05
